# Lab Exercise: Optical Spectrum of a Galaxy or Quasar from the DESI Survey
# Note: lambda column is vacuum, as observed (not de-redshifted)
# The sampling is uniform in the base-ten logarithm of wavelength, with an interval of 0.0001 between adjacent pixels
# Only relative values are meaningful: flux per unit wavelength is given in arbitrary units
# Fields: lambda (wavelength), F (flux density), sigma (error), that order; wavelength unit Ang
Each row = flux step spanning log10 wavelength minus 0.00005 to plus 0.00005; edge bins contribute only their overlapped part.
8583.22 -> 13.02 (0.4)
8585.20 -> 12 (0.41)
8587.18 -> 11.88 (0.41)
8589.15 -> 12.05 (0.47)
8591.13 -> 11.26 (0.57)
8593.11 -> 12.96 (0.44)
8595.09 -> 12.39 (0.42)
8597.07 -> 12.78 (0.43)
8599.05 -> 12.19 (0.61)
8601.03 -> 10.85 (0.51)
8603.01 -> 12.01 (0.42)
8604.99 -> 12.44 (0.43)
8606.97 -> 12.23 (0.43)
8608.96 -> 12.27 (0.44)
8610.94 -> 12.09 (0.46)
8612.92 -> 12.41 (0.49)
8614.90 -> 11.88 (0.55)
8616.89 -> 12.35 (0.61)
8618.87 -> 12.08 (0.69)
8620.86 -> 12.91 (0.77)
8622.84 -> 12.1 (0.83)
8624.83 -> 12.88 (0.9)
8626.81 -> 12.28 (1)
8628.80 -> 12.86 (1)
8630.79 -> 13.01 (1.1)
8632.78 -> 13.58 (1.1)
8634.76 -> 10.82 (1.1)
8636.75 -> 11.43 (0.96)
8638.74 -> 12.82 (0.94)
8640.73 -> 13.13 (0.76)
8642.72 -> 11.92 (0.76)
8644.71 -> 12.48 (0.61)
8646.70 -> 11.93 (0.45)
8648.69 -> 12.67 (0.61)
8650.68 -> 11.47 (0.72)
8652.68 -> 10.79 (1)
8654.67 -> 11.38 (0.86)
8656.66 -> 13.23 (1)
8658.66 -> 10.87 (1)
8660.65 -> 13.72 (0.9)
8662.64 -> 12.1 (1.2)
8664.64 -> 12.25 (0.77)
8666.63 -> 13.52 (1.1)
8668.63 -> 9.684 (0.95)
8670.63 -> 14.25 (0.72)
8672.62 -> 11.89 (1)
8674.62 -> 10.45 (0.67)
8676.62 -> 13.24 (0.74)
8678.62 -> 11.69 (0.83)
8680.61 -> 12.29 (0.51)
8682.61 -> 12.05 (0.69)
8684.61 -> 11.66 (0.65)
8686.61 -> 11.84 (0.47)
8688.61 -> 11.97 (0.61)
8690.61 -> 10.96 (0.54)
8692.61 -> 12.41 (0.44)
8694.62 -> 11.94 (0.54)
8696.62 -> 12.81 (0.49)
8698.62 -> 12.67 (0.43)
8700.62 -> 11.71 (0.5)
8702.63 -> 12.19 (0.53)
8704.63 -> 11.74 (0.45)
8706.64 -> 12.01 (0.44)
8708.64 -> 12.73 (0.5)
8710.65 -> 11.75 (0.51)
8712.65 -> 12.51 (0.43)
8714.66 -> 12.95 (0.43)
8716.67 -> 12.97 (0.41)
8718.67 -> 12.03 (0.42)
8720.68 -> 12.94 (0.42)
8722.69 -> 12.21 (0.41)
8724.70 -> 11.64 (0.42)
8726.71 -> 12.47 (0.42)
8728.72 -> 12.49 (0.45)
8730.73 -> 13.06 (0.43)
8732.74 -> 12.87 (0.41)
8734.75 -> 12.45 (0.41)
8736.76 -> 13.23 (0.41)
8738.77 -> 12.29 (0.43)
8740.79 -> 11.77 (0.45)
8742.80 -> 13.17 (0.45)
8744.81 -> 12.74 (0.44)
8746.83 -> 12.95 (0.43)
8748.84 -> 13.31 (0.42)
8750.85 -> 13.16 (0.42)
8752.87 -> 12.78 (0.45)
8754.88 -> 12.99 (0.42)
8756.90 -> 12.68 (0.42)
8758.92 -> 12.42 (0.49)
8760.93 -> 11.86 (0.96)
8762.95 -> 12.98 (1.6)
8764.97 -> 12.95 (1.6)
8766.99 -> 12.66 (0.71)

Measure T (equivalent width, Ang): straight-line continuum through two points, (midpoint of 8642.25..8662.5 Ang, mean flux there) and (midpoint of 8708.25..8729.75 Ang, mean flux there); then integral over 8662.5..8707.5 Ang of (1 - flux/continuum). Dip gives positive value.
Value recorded 0.6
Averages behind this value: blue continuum 12.1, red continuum 12.4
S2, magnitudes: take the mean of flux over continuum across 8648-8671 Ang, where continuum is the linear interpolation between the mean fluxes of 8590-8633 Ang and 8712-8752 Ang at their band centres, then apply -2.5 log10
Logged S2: 0.033 mag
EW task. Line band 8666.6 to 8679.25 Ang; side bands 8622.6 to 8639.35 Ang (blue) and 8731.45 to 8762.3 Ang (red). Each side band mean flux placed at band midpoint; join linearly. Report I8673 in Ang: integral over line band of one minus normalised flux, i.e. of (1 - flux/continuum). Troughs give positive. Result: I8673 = 0.5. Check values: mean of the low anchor 12.4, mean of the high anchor 12.7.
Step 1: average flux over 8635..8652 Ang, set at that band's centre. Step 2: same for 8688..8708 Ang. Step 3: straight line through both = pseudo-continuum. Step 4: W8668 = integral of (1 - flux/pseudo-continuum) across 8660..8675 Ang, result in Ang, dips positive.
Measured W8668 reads -0.2 Ang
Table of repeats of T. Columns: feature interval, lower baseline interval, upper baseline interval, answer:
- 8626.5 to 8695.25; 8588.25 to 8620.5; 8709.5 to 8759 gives 1.3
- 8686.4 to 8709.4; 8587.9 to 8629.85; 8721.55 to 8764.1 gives 0.8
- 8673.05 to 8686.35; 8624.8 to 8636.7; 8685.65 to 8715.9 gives 0.4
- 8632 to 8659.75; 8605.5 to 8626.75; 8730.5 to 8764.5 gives 0.9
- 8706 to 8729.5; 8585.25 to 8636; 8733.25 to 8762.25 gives 0.4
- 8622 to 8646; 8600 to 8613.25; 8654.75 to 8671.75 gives -0.5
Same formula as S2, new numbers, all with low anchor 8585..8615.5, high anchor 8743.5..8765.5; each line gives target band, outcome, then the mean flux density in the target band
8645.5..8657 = 0.04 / 11.8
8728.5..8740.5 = 0.00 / 12.7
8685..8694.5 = 0.06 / 11.8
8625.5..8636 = -0.02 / 12.5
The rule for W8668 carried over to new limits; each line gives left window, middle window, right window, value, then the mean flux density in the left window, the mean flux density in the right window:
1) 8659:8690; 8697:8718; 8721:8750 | 0.1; 12.1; 12.6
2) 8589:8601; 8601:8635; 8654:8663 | -0.4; 12.2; 12.3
